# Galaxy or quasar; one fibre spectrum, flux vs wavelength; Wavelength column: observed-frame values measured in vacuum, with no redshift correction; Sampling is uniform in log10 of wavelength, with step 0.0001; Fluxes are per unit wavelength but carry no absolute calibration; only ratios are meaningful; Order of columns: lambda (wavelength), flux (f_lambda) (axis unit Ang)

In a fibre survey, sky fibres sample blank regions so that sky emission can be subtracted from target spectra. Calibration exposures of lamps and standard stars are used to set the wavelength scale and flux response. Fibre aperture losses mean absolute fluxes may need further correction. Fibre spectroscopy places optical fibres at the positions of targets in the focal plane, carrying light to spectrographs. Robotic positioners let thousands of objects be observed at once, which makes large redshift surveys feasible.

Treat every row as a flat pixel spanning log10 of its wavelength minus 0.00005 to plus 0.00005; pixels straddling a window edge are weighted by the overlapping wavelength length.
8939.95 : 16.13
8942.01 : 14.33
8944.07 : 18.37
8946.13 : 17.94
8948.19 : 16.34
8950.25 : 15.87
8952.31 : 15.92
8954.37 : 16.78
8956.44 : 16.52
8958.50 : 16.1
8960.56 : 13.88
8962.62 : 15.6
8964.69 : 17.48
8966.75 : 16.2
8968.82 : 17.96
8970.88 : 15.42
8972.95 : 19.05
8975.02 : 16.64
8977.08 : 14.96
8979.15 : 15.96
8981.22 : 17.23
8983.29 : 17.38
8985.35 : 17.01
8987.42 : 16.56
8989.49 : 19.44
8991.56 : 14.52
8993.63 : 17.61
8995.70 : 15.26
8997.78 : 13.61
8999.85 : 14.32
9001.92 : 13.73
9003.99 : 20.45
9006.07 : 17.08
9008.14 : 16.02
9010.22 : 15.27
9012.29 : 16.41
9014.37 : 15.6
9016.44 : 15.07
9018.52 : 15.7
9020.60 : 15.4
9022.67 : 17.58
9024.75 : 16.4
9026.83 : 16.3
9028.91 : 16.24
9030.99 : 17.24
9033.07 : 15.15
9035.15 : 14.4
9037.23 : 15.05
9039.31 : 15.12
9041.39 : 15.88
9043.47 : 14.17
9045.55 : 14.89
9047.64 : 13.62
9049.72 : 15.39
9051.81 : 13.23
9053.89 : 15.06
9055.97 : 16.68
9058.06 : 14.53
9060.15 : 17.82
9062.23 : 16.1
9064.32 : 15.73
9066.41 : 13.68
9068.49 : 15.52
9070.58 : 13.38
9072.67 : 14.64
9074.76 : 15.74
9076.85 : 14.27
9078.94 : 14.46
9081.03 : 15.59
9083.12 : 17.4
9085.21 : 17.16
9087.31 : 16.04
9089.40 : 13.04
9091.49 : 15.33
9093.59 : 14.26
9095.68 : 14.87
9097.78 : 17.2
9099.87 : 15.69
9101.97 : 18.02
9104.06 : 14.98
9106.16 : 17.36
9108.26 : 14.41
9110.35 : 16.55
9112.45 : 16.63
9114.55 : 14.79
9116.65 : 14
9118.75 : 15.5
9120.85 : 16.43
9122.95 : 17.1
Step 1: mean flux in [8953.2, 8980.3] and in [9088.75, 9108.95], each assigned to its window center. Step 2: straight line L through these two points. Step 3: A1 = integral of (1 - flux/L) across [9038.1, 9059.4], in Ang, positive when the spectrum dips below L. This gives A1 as 1.3 Ang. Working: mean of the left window 16.3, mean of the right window 15.6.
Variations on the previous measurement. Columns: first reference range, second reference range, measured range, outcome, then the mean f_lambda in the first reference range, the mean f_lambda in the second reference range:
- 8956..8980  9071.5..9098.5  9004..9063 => 0.3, 16.3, 15.3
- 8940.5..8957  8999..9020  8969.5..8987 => -0.5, 16.5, 16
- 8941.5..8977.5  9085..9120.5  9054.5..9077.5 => 0.8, 16.5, 15.6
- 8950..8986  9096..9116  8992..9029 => 0.8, 16.5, 16.1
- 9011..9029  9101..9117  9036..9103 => 2.9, 16.1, 15.9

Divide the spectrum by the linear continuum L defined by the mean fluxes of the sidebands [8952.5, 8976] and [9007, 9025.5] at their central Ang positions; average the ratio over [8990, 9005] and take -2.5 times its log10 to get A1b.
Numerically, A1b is 0.03 mag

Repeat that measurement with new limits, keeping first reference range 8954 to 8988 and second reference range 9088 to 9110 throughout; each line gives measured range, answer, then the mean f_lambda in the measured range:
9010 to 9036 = 0.01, 15.9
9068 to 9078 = 0.08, 14.7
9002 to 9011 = -0.04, 16.9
